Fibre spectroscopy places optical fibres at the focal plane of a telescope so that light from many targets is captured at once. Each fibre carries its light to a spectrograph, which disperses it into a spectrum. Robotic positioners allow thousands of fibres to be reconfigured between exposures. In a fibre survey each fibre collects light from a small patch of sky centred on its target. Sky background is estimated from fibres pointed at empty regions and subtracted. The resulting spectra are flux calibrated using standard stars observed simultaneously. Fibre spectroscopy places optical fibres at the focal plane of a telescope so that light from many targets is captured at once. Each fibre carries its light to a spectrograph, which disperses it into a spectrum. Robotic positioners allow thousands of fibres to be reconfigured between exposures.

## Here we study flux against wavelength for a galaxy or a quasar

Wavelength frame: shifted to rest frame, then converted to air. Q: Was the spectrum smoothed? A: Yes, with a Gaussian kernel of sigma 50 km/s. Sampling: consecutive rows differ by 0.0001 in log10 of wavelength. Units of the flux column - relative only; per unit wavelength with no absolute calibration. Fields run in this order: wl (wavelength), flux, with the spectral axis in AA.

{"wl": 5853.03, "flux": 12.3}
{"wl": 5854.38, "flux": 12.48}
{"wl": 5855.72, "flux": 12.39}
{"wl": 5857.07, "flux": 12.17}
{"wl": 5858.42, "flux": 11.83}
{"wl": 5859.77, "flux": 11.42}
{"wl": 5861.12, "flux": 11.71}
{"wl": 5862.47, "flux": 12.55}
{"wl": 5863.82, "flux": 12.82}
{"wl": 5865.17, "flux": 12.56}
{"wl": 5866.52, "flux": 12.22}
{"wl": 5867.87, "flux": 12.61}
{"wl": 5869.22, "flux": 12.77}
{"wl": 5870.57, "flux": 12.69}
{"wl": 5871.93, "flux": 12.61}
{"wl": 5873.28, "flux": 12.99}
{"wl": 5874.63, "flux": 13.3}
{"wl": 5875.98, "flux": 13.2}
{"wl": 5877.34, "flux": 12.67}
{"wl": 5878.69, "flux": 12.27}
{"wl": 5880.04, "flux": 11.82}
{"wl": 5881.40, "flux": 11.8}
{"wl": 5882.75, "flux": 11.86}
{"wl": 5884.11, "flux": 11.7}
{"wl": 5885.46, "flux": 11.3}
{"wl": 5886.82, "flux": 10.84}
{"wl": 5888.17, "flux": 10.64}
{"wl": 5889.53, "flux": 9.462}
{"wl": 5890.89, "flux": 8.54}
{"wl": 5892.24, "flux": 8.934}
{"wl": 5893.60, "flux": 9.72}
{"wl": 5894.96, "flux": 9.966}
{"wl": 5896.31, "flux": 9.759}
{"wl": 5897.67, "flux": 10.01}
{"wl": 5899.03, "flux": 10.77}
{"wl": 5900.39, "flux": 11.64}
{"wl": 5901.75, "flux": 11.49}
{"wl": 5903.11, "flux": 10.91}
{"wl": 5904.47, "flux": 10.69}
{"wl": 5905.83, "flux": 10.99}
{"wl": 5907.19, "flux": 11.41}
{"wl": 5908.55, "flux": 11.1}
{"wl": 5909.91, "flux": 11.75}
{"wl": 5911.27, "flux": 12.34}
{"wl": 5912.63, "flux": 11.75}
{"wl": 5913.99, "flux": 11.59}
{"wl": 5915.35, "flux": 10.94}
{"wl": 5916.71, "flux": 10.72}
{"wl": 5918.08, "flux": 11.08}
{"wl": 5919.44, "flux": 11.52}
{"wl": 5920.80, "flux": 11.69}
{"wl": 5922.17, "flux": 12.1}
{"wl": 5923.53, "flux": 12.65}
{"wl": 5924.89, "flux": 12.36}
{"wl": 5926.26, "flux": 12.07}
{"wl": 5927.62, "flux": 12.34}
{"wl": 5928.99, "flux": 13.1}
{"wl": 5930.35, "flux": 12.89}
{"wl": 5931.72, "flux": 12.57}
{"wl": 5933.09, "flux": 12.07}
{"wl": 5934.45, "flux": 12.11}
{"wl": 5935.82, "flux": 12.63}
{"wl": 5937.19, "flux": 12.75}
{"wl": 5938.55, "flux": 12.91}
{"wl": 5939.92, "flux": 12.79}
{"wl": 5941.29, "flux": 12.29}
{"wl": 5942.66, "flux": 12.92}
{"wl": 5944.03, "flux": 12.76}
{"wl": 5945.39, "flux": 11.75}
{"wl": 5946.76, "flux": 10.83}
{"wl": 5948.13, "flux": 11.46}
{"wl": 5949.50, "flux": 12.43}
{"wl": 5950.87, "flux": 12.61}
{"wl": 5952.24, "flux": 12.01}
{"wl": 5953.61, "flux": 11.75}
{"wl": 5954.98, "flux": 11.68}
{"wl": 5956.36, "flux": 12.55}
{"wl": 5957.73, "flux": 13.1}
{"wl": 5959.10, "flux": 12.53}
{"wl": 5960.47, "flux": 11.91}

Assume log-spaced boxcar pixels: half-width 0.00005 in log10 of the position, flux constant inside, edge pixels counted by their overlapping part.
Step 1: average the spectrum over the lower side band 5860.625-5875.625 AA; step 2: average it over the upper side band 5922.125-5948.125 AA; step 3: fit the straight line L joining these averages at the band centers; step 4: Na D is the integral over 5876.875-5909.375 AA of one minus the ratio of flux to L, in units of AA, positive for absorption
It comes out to 4.4 AA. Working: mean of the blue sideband 12.6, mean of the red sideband 12.4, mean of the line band 10.8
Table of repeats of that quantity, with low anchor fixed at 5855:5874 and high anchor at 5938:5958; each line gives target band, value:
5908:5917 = 0.6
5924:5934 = -0.2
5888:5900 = 2.5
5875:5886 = 0.2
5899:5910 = 1.0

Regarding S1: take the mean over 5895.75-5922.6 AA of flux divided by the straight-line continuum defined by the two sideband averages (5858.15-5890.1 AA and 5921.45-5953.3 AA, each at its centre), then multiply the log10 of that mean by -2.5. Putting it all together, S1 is 0.10 mag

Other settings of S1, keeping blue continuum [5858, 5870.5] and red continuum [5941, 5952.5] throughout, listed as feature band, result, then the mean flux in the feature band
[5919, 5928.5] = 0.003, 12.1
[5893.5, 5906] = 0.153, 10.6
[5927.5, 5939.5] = -0.040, 12.6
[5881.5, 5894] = 0.177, 10.4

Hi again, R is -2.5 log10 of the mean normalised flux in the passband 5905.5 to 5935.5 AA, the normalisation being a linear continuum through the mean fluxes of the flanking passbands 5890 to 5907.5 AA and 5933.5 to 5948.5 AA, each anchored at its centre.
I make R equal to -0.05 mag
